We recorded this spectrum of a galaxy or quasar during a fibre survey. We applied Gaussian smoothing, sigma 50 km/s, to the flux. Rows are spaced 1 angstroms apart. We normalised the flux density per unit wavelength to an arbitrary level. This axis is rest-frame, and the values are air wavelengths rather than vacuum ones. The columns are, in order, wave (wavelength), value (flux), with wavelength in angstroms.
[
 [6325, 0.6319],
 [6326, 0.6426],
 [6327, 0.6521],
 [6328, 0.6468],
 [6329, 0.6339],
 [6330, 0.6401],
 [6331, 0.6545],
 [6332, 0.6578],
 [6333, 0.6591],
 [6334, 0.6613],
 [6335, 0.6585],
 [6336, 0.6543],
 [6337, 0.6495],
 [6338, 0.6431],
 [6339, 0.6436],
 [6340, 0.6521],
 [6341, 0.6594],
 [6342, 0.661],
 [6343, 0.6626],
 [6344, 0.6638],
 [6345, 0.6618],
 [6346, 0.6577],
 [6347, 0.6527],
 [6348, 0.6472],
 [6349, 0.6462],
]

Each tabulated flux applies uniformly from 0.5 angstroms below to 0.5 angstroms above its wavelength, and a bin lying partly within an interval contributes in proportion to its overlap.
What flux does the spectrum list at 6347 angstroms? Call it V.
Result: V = 0.6527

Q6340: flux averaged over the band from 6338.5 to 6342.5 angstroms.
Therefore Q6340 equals 0.654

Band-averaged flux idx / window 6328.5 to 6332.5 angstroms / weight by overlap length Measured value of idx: 0.647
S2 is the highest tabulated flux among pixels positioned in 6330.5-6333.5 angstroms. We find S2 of 0.6591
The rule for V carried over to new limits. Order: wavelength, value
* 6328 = 0.6468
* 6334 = 0.6613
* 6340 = 0.6521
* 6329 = 0.6339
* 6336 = 0.6543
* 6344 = 0.6638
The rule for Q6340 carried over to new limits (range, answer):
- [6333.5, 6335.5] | 0.66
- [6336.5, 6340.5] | 0.647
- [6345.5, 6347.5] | 0.655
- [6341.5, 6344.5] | 0.662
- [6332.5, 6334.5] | 0.66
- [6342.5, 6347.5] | 0.66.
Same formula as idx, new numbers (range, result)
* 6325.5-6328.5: 0.647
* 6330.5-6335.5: 0.658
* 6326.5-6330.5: 0.643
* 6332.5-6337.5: 0.657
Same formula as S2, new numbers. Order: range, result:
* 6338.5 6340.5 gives 0.6521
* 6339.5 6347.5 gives 0.6638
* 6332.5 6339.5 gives 0.6613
